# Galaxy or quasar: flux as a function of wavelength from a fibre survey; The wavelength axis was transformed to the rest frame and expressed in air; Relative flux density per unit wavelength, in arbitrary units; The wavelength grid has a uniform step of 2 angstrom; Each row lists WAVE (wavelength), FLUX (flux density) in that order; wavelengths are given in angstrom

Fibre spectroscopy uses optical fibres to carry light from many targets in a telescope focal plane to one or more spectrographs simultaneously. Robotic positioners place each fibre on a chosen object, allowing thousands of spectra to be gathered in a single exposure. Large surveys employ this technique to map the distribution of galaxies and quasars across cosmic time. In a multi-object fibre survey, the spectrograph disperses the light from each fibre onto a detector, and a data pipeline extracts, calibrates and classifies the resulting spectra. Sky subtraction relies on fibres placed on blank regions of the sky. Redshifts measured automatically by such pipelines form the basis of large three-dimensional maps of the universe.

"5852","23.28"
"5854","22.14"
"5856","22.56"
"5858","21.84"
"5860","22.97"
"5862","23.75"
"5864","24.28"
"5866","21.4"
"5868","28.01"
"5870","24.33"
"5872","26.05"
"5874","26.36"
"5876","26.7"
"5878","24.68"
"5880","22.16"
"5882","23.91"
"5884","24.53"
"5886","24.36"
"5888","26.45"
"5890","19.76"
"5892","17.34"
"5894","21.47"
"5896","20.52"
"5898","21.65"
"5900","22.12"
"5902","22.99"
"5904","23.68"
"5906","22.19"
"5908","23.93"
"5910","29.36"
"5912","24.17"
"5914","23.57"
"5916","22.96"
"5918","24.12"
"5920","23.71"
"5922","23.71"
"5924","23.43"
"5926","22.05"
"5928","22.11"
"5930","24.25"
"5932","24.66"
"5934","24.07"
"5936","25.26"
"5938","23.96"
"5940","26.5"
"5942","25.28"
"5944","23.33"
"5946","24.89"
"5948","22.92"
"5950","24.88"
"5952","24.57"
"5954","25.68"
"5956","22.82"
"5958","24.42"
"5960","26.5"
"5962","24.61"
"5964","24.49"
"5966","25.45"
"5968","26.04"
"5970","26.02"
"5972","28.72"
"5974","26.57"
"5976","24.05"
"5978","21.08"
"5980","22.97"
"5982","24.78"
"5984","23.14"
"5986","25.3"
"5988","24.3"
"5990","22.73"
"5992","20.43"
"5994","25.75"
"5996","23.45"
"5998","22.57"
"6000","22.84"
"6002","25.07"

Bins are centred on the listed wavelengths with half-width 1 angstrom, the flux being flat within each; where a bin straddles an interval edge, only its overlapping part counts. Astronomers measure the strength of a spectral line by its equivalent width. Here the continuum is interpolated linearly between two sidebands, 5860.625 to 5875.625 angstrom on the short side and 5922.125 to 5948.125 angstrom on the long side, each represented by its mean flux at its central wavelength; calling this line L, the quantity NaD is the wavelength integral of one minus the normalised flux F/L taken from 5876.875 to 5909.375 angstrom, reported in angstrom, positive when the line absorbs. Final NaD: 2.5 angstrom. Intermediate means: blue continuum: 24.9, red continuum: 24.1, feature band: 22.7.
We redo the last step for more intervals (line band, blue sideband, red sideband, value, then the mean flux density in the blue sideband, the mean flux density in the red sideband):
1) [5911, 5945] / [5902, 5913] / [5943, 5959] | 0.6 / 24.5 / 24.2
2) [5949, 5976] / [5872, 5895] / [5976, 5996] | -2.2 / 23.5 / 23.4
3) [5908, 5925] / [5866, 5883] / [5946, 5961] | 0.3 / 25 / 24.6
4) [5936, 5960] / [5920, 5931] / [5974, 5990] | -1.2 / 23.2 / 23.8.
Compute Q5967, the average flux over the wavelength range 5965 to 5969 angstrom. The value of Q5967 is 25.7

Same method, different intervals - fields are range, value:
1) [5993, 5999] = 23.9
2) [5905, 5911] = 25.2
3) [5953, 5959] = 24.3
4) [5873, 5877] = 26.5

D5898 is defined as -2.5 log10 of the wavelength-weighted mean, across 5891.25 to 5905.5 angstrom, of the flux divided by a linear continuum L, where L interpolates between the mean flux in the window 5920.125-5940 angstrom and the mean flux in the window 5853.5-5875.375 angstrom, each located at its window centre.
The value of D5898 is 0.12 mag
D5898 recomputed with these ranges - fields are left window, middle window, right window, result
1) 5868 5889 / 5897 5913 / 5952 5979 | 0.06 mag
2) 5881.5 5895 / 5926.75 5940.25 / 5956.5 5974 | 0.01 mag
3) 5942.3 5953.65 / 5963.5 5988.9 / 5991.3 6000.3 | -0.06 mag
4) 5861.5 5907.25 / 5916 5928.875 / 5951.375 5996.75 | 0.03 mag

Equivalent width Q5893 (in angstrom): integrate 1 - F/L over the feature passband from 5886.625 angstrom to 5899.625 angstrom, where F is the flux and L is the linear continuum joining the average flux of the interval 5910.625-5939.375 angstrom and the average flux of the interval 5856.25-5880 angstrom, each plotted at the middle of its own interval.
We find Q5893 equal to 1.52 angstrom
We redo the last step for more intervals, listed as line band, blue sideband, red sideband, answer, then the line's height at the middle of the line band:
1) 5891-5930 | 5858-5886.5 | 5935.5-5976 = 2.9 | 24.8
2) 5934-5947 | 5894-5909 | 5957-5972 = -0.2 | 24.4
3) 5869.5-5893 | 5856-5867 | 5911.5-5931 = -0.9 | 23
